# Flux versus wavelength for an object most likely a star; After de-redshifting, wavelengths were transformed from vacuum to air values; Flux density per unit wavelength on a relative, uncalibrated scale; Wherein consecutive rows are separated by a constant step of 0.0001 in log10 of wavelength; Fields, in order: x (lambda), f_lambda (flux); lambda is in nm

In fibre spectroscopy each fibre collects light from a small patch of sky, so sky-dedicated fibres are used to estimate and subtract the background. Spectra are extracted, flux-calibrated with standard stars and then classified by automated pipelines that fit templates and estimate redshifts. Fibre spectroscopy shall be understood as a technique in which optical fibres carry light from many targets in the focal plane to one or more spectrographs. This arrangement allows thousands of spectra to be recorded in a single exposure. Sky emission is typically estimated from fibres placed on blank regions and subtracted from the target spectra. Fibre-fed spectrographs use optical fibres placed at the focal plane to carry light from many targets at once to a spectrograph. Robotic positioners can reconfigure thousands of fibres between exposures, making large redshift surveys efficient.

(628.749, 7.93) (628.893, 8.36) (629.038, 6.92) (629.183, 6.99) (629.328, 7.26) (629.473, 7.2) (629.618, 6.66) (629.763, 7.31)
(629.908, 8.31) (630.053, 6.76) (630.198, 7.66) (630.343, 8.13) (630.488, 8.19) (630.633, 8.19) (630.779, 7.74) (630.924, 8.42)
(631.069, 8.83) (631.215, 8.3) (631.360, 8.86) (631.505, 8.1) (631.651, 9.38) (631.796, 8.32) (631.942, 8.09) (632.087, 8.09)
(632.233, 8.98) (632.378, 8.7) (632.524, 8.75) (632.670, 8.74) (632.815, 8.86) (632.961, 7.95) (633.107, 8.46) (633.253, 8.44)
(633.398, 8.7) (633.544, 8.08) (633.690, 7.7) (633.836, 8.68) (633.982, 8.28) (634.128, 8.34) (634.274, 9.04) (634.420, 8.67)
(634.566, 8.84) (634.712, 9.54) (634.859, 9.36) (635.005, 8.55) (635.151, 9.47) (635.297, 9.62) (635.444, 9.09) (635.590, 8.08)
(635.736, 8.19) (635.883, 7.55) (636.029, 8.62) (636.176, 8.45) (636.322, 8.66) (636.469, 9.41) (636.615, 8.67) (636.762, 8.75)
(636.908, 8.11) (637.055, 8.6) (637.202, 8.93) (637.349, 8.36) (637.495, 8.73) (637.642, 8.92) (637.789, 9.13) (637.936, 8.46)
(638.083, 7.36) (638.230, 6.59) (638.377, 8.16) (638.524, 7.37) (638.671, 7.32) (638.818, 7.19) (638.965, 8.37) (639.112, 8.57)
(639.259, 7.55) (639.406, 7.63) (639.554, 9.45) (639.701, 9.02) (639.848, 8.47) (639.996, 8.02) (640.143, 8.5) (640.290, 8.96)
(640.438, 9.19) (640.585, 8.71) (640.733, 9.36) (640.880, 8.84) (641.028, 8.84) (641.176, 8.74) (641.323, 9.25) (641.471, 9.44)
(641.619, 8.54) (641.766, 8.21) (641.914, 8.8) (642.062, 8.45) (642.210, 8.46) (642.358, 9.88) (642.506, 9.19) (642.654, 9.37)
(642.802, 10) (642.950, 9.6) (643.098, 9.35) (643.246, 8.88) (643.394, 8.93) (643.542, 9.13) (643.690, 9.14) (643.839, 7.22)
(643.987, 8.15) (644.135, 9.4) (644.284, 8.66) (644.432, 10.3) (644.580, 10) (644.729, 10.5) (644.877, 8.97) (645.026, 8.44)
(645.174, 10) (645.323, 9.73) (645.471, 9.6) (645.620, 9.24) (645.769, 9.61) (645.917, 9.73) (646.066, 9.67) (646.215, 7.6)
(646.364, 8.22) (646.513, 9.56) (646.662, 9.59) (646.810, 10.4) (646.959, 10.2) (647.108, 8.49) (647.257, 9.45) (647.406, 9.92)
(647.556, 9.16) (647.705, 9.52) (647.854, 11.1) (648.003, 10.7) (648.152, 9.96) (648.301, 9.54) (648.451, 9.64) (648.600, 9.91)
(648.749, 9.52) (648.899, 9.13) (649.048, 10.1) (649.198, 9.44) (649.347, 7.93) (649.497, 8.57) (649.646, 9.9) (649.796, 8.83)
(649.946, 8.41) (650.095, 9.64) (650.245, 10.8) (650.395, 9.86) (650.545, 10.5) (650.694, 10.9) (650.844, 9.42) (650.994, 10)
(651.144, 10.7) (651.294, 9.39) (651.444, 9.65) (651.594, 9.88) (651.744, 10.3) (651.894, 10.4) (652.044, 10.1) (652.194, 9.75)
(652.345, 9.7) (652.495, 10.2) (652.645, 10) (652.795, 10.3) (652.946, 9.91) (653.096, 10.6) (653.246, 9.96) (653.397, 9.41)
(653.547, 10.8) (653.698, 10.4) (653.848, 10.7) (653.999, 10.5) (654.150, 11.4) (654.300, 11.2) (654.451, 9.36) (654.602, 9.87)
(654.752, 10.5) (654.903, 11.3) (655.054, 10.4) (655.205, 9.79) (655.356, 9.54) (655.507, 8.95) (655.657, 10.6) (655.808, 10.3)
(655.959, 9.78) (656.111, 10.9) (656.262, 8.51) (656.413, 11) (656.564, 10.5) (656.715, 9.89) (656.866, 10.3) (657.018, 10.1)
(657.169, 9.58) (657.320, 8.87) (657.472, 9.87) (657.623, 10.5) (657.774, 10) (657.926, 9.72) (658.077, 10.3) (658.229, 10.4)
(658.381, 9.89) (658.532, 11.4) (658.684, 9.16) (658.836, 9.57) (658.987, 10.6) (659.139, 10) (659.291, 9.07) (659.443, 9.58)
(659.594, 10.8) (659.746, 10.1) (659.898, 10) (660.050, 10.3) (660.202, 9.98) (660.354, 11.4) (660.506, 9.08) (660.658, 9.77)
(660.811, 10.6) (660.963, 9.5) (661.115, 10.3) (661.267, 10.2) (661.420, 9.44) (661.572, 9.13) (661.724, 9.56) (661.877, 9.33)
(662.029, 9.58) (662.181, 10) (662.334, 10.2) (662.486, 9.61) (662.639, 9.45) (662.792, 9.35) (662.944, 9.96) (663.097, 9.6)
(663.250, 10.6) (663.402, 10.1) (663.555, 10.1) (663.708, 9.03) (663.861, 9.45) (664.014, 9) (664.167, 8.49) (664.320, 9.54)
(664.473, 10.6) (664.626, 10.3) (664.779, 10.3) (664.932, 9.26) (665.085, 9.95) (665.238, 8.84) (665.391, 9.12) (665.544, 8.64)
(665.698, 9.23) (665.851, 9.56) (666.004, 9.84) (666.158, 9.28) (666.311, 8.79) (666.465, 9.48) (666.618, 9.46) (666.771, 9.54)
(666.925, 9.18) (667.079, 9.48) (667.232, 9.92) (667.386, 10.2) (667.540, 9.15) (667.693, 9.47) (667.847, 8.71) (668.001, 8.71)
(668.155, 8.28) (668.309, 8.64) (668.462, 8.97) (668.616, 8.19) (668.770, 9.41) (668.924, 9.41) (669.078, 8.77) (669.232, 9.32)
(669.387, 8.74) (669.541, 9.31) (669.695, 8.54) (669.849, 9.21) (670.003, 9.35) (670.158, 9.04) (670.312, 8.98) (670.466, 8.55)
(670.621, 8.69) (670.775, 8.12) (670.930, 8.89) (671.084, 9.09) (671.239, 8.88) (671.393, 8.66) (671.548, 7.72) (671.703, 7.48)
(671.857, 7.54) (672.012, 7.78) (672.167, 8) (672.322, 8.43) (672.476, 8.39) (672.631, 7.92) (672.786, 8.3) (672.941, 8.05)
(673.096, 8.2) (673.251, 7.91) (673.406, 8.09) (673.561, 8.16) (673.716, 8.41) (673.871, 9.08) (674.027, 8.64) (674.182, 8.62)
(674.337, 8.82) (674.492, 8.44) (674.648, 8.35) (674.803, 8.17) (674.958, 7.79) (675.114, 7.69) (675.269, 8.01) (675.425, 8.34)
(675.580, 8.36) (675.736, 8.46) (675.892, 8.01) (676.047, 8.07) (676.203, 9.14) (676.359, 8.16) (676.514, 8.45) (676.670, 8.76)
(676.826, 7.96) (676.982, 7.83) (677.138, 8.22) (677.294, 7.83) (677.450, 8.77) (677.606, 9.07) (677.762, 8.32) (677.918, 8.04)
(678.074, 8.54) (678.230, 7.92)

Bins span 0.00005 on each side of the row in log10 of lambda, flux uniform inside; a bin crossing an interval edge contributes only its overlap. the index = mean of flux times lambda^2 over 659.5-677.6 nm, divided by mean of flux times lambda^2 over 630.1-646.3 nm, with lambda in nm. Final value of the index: 1.14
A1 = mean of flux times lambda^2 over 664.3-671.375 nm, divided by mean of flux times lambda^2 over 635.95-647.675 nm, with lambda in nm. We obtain 1.12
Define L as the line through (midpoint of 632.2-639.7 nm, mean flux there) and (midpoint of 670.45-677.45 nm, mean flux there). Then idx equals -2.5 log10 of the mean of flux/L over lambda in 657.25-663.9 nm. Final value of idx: -0.19 mag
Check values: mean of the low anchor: 8.47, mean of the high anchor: 8.28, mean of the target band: 9.9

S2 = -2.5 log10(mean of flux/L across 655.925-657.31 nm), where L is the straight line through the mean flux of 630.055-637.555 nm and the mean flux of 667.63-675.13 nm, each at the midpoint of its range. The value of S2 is -0.173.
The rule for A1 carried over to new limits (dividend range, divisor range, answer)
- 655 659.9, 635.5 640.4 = 1.28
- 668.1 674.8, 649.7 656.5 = 0.89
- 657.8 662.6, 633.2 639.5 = 1.27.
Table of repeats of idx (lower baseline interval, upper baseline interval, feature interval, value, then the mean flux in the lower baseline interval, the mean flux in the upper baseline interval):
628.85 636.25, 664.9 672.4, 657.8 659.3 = -0.149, 8.31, 8.93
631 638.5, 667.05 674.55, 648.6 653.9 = -0.148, 8.55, 8.66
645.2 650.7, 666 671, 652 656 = -0.087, 9.56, 9.07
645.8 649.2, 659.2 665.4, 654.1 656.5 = -0.056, 9.59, 9.78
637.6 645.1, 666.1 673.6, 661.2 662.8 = -0.105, 8.73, 8.74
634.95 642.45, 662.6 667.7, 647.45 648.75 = -0.118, 8.54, 9.54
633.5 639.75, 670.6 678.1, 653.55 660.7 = -0.208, 8.45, 8.29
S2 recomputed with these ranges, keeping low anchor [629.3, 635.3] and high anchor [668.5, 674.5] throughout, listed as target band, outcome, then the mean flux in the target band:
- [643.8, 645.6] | -0.11 mag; 9.29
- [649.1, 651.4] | -0.14 mag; 9.62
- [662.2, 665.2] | -0.14 mag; 9.72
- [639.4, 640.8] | -0.05 mag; 8.78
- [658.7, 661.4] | -0.18 mag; 10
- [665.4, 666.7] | -0.09 mag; 9.28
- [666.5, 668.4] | -0.09 mag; 9.24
